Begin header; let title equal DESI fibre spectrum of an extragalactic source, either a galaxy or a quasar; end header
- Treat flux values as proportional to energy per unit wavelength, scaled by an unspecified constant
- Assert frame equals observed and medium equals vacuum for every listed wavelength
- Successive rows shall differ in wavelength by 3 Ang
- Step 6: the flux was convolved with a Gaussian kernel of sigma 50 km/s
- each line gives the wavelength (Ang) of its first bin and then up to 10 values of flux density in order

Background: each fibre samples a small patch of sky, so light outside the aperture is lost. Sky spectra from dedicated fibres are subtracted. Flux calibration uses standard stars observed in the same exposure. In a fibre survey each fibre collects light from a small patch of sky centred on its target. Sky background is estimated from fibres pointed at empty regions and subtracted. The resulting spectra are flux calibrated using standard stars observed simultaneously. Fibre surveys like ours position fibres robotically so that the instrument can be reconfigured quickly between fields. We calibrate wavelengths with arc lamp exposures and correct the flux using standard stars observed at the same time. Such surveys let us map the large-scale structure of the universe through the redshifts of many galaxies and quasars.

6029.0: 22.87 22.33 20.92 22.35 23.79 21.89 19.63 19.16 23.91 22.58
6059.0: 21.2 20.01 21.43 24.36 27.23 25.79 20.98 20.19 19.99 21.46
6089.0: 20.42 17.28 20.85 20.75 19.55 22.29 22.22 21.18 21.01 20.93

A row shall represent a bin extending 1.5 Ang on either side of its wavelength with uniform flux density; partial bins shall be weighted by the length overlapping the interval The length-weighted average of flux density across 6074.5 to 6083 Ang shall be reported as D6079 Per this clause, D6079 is 21.1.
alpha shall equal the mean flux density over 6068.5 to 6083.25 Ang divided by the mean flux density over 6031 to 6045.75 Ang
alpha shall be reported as 1.04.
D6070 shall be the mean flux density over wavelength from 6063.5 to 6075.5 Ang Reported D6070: 24.7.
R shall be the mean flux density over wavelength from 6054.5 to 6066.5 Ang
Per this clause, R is 21.3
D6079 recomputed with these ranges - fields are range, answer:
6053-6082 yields 22.7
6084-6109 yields 20.6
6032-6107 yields 21.6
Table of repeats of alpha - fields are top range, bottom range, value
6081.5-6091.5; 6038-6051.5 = 0.95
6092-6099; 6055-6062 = 0.94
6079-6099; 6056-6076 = 0.87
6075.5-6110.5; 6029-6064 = 0.95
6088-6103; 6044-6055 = 0.94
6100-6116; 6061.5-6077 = 0.90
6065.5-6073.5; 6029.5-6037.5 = 1.15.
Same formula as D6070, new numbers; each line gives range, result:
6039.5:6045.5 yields 22.8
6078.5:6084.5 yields 20.1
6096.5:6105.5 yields 20.9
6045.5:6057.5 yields 21.3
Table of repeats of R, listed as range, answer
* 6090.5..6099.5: 19.6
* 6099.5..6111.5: 21.3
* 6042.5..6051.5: 20.2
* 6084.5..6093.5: 19.7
